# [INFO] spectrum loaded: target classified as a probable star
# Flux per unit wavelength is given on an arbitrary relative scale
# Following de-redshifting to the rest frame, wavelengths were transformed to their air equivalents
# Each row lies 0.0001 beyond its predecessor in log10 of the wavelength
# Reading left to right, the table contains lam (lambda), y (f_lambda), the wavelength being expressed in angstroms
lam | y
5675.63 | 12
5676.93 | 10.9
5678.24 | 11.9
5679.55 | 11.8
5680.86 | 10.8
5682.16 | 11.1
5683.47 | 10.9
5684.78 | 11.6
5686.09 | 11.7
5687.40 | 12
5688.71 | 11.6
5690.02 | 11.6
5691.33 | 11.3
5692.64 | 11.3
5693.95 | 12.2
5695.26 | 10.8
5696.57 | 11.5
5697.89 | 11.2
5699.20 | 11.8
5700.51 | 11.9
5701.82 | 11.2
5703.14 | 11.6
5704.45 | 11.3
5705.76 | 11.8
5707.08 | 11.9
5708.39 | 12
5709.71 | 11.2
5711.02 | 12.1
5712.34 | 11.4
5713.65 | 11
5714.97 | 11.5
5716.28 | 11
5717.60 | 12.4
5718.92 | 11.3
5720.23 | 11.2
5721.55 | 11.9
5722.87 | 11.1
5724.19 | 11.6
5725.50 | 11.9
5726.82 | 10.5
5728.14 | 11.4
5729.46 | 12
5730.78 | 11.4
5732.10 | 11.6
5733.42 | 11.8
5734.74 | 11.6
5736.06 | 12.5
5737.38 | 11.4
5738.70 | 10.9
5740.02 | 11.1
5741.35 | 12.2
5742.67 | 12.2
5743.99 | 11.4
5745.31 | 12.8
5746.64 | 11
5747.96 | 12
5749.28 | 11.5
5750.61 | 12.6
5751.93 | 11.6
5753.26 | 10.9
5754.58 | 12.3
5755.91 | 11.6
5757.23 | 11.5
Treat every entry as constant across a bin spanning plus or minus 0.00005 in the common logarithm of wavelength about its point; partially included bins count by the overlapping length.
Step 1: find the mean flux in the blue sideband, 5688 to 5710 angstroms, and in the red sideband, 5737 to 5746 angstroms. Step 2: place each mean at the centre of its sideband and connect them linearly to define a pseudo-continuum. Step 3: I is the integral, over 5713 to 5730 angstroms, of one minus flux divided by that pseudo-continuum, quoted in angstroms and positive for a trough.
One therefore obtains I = 0.28 angstroms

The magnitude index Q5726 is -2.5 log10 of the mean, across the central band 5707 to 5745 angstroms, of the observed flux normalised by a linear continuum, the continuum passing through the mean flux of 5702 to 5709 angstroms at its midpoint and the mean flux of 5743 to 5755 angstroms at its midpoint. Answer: 0.015 mag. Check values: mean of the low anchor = 11.7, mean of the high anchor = 11.8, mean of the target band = 11.6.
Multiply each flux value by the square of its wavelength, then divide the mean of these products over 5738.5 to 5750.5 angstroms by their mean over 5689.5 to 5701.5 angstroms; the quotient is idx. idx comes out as 1.04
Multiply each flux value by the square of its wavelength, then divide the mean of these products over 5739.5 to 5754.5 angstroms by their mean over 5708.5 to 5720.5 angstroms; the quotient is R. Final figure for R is 1.0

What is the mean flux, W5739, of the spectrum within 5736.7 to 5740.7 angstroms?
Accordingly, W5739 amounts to 11.1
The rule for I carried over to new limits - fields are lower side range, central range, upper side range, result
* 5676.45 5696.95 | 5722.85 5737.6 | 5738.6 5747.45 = 0.1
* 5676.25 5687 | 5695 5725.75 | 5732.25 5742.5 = 0.0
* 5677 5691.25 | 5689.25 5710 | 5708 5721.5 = -0.1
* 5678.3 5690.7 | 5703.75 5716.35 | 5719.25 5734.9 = -0.1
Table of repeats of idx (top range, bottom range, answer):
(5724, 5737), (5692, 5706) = 1.02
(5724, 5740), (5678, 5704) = 1.02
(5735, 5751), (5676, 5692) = 1.05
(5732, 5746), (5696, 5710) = 1.03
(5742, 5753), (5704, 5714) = 1.03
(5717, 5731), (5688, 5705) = 1.01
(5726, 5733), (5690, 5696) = 1.01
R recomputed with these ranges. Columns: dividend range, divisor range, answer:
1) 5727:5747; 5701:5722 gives 1.02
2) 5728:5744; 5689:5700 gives 1.03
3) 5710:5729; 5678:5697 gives 1.01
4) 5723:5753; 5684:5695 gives 1.02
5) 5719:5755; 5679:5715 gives 1.03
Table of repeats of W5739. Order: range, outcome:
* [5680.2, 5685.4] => 11.1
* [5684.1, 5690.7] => 11.7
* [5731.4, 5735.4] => 11.7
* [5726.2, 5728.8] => 10.9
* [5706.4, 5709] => 11.9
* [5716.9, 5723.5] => 11.6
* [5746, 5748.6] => 11.5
